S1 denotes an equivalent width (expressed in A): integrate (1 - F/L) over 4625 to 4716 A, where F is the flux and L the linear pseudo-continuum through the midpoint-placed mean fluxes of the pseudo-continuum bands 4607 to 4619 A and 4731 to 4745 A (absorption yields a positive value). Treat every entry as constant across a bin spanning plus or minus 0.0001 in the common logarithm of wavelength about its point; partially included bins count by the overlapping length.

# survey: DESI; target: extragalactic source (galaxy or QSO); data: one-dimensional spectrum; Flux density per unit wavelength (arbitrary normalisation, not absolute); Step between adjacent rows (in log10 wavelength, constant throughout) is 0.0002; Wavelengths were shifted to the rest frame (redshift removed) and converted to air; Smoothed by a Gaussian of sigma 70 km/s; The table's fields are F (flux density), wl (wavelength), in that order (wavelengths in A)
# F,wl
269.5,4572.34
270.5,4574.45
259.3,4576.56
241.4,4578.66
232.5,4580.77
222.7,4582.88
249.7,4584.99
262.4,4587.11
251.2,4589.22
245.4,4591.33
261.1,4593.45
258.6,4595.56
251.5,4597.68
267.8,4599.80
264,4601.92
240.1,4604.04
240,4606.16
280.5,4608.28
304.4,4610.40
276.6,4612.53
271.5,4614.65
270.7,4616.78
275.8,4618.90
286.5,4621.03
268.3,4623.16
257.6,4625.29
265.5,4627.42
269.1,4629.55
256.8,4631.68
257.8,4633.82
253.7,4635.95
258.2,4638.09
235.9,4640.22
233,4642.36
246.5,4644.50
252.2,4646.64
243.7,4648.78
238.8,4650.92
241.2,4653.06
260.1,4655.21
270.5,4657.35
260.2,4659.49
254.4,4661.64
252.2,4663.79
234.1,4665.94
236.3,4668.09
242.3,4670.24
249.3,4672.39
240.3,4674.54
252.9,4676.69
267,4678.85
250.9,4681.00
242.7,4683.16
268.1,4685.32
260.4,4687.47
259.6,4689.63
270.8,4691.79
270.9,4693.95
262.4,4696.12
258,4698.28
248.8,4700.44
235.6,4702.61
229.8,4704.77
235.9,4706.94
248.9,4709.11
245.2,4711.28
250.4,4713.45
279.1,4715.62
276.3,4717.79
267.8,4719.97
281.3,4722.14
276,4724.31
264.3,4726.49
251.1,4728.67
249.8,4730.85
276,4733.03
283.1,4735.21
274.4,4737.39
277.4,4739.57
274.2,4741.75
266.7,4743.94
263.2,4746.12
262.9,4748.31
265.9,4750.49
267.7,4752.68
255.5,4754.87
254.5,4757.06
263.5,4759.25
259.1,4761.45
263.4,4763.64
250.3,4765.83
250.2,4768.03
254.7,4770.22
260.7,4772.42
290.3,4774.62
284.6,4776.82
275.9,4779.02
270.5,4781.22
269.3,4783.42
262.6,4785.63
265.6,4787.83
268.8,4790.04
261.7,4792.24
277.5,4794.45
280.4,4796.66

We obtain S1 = 8.17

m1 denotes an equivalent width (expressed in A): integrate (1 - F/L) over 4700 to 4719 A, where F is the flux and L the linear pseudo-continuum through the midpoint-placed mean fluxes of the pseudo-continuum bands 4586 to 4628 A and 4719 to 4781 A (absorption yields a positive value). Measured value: 1.1 A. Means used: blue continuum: 265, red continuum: 267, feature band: 250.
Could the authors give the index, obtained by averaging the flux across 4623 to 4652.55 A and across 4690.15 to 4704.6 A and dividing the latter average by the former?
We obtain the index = 1.02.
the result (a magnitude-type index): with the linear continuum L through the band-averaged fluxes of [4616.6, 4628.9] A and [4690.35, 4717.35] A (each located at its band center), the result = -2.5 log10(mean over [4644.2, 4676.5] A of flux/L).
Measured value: 0.06 mag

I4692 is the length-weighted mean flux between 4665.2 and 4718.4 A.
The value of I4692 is 253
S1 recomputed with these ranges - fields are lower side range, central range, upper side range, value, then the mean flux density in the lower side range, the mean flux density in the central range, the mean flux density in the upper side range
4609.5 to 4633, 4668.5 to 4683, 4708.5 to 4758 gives 1.1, 273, 249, 266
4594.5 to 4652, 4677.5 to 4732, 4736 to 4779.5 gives 1.1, 260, 258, 266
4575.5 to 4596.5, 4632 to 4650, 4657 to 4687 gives 0.2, 248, 248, 251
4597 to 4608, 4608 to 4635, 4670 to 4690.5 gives -1.9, 255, 272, 254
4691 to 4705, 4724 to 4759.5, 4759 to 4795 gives -0.7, 255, 266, 266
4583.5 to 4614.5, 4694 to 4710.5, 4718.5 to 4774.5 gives 1.0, 261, 247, 265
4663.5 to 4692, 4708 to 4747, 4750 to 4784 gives -1.2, 251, 267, 265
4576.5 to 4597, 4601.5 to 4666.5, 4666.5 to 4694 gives -2.0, 248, 259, 254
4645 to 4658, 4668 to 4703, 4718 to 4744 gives 0.6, 250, 255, 270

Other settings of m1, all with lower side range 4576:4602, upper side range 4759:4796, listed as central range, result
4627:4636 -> -0.2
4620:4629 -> -0.6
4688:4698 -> -0.2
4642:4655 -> 0.6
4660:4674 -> 0.7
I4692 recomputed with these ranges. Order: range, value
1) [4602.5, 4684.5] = 256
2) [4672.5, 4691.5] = 256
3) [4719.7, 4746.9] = 270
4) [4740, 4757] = 265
